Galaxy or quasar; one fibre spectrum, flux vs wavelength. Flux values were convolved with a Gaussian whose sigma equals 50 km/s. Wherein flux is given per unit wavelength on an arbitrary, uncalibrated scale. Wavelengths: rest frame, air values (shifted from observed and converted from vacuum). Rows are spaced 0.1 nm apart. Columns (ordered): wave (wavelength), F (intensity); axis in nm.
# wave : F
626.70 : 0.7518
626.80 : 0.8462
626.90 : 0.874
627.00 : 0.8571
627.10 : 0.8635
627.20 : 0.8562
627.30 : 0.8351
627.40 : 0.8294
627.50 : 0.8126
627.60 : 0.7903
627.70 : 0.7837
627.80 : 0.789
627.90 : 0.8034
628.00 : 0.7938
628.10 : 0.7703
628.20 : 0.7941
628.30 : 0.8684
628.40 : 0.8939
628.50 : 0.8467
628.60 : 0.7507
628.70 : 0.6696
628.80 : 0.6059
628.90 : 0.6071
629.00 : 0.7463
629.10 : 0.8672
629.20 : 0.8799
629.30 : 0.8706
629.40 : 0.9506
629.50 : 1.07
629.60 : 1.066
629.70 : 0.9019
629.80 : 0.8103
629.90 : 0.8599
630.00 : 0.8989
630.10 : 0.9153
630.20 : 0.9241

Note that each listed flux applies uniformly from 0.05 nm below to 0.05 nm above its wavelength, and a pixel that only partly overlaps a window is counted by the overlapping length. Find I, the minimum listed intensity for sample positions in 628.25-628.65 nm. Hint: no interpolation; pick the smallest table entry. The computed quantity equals 0.7507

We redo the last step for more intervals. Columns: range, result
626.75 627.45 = 0.8294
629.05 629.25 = 0.8672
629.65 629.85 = 0.8103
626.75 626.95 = 0.8462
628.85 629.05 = 0.6071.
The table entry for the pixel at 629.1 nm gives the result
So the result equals 0.8672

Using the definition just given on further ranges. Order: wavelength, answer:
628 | 0.7938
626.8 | 0.8462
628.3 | 0.8684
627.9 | 0.8034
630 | 0.8989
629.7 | 0.9019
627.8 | 0.789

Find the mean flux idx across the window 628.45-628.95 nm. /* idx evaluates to 0.696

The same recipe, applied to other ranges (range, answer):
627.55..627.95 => 0.792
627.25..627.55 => 0.826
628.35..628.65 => 0.83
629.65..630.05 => 0.868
